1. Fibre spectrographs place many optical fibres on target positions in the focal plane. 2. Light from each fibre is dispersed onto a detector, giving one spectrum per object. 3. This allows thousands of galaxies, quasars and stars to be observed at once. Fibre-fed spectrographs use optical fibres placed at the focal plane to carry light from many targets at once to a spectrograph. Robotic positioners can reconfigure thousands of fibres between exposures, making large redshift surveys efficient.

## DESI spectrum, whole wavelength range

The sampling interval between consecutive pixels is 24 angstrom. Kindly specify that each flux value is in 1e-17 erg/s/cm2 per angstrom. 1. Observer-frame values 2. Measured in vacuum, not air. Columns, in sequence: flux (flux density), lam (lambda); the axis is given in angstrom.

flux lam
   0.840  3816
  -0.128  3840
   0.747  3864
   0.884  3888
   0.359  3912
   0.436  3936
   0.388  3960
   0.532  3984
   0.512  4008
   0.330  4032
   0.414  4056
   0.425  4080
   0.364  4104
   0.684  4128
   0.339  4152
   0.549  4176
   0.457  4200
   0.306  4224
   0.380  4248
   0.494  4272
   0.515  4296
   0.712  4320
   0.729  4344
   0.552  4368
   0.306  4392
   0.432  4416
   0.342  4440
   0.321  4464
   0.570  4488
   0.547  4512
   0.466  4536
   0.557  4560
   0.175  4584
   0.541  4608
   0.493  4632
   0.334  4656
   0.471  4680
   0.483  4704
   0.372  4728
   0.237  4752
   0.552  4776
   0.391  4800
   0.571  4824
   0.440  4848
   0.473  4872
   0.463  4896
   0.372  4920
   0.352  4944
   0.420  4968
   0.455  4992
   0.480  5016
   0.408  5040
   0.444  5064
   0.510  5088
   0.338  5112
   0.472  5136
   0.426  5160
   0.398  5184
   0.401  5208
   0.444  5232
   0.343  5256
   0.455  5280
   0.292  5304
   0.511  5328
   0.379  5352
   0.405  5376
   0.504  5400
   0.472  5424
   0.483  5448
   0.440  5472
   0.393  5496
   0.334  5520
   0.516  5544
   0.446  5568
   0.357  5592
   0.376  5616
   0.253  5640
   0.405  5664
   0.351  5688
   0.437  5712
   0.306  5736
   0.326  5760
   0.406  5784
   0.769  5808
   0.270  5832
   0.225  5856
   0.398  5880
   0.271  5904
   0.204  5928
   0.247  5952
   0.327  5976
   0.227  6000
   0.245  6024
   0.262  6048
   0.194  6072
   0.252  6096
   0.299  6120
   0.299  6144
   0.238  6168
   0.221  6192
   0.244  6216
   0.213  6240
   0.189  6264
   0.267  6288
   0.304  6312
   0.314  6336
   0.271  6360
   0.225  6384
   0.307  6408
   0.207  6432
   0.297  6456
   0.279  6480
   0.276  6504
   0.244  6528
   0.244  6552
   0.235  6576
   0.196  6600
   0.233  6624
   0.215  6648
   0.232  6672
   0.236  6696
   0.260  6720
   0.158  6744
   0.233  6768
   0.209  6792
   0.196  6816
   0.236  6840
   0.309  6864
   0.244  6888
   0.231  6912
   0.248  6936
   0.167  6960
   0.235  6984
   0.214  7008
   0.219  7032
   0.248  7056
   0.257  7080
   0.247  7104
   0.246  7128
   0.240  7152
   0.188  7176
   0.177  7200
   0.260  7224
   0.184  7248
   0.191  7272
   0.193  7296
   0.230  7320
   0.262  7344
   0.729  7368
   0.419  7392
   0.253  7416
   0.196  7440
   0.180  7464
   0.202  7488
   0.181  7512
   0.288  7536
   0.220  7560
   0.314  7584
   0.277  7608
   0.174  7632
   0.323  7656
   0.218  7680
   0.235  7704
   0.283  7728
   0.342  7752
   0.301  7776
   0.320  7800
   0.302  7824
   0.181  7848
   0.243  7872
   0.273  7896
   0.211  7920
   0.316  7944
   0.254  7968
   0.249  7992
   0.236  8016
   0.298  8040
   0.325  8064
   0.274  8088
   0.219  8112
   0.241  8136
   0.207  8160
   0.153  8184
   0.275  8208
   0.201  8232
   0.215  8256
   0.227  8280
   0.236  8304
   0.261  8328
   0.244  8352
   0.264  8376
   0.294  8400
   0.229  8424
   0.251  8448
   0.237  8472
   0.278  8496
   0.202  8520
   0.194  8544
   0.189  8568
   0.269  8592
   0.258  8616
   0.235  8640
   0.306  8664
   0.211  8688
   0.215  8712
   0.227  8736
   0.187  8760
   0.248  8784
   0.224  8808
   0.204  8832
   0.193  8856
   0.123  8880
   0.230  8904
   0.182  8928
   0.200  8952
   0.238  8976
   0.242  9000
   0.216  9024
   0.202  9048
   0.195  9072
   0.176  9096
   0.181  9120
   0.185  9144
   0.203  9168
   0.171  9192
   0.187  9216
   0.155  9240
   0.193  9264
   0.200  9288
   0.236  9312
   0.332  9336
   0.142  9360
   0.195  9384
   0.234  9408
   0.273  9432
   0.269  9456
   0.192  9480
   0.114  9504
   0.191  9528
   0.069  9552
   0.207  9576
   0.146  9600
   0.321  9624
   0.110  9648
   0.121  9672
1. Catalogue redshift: 0.979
